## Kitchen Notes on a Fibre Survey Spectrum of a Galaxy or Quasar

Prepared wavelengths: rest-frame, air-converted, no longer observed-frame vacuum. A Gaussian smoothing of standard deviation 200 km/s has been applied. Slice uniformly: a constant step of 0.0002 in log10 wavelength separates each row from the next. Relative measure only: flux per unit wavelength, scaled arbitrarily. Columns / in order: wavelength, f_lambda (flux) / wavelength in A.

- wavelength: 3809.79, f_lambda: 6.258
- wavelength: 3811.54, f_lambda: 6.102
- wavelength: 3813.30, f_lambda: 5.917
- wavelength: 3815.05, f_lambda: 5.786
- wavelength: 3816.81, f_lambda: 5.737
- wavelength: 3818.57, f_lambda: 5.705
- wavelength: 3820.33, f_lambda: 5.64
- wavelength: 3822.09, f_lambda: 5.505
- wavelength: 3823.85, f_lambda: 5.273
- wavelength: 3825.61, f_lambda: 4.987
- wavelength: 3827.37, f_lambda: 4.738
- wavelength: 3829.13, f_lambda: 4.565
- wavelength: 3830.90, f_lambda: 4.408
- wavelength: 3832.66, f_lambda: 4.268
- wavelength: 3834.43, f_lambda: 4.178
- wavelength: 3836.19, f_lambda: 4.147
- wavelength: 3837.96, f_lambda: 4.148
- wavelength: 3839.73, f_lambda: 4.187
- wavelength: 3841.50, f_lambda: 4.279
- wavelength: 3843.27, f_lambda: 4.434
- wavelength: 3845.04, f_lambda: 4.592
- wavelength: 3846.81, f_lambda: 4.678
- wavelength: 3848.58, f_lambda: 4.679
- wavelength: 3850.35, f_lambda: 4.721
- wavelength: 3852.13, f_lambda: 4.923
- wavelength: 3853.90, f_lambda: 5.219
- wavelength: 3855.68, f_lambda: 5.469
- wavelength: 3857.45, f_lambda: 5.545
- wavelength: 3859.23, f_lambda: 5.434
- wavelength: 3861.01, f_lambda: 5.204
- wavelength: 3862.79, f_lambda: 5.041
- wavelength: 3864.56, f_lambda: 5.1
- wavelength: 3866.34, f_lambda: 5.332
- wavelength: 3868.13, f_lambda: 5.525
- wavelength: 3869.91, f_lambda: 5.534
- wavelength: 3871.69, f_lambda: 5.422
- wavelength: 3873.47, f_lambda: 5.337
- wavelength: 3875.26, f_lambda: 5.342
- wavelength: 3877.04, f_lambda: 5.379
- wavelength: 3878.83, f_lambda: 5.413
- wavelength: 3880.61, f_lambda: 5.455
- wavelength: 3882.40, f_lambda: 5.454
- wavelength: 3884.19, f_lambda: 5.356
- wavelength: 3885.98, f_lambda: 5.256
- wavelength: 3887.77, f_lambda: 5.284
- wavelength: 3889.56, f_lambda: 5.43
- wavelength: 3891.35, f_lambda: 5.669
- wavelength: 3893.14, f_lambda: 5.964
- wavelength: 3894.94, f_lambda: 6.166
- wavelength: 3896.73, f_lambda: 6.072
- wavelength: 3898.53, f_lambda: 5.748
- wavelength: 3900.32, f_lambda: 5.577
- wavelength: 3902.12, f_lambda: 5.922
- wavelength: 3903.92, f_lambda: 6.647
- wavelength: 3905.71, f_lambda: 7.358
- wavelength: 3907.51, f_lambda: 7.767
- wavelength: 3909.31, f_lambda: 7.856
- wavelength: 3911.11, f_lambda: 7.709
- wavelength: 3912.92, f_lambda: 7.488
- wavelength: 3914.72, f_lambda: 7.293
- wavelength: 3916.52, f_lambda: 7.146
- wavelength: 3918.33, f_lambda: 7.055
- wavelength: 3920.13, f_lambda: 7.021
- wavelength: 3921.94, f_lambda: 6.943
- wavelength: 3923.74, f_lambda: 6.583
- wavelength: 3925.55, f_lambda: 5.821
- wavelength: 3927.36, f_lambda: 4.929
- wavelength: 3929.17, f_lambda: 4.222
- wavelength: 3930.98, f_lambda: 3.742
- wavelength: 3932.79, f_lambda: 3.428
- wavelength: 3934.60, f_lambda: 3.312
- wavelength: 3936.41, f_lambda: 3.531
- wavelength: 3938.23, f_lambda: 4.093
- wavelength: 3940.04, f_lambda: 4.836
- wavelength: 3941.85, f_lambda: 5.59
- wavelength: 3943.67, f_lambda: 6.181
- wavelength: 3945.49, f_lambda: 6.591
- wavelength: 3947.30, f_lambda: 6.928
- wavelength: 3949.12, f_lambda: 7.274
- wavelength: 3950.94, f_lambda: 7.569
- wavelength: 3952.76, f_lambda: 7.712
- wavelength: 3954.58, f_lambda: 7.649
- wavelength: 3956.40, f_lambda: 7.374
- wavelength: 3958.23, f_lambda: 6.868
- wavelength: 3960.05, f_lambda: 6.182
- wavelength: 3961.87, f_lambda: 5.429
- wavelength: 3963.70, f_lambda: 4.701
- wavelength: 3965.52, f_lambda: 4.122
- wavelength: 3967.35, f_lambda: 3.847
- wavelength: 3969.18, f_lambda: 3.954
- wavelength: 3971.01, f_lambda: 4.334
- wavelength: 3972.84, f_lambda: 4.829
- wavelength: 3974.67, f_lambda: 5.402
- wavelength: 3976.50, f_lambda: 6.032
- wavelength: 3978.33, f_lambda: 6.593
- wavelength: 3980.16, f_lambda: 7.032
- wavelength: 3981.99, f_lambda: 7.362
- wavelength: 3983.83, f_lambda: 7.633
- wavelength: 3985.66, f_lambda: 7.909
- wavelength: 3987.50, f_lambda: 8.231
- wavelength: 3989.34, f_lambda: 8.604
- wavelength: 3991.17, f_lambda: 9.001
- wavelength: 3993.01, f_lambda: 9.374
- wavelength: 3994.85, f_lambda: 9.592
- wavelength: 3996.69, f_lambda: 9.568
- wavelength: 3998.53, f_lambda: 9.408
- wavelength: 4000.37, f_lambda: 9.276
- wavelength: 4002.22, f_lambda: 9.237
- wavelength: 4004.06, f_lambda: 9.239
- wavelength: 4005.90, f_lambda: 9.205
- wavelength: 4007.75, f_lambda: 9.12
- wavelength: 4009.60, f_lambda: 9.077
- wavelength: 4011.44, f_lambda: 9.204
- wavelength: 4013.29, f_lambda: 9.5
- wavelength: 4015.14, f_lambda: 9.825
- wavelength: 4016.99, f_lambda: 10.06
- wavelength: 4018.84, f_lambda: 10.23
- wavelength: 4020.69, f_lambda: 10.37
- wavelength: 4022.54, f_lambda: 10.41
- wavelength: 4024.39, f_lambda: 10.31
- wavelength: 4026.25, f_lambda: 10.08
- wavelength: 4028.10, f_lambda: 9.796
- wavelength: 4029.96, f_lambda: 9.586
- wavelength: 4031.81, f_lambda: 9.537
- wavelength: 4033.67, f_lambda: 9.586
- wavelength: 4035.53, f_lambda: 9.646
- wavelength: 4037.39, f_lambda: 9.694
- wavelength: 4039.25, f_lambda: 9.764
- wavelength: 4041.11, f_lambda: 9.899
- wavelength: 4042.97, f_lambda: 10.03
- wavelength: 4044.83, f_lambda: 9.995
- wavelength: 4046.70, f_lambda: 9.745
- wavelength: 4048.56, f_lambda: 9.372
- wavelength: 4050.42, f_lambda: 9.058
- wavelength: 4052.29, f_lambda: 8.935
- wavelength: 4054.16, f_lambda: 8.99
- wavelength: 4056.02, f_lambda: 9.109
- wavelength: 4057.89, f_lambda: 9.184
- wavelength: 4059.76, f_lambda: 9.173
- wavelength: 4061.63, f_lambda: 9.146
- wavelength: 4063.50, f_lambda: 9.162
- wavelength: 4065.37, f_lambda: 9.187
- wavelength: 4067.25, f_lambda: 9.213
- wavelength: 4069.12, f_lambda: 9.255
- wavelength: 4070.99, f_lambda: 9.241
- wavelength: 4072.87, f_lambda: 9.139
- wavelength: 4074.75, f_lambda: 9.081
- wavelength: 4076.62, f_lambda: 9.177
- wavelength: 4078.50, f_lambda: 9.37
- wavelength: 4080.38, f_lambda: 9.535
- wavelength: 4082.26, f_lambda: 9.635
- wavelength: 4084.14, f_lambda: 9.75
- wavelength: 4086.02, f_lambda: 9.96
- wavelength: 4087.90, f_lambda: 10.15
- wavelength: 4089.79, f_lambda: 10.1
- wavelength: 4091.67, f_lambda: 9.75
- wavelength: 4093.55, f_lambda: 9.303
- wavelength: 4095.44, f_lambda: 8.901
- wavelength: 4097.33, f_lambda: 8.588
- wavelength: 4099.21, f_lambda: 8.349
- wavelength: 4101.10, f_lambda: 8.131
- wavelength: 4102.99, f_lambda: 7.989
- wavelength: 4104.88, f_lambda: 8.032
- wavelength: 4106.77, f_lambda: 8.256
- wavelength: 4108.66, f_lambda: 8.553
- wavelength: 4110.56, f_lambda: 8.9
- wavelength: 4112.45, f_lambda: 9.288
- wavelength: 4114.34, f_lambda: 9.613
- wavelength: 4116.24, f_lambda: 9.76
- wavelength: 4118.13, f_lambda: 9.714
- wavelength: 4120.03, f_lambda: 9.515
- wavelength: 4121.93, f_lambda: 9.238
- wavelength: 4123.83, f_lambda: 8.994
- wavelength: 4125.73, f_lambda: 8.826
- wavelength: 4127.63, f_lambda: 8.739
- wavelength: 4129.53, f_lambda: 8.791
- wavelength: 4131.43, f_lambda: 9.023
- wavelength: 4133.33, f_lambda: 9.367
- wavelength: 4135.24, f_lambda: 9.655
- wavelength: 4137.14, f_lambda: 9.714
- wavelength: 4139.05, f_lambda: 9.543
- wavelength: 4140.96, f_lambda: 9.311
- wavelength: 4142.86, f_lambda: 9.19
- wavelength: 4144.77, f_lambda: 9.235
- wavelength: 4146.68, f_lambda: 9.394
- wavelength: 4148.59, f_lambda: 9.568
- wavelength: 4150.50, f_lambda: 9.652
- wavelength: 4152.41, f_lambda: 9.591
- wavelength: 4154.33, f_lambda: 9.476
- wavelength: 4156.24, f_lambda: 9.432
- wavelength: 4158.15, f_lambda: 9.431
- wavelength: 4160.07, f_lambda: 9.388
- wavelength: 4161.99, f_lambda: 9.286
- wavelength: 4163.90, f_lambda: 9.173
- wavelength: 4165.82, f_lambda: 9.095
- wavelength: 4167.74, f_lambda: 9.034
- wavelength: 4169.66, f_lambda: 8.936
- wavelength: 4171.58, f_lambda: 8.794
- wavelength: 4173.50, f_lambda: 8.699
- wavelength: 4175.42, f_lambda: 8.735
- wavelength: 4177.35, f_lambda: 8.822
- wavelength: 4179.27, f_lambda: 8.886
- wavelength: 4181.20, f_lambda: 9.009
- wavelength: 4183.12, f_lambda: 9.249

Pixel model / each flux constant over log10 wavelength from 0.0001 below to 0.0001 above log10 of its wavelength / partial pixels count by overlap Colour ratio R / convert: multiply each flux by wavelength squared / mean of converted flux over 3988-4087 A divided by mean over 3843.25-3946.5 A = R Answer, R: 1.8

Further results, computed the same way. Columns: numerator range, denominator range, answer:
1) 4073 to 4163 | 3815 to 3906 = 2.01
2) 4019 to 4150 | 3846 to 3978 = 1.78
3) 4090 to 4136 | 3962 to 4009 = 1.30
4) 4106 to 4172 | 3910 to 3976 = 1.77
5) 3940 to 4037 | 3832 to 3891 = 1.68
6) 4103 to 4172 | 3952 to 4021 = 1.28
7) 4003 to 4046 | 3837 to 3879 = 2.11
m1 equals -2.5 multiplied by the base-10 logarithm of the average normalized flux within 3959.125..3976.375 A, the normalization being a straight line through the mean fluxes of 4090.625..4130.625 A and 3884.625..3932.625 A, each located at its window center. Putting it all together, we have 0.41 mag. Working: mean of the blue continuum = 6.2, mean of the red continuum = 8.92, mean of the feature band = 4.82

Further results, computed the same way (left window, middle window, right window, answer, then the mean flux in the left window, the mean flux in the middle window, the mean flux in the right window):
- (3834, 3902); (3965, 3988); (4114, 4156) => 0.17 mag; 5.19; 5.94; 9.36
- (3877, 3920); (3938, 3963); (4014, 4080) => 0.15 mag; 6.3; 6.5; 9.55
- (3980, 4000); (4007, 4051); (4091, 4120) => -0.12 mag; 8.6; 9.75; 8.89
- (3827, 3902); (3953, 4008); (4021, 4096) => 0.09 mag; 5.12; 7.23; 9.53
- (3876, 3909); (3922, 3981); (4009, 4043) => 0.35 mag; 5.92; 5.54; 9.82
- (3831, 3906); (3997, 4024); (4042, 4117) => -0.21 mag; 5.24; 9.6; 9.2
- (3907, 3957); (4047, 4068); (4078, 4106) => -0.08 mag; 6.18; 9.16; 9.16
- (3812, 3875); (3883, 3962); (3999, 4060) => 0.14 mag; 5.03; 6.11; 9.59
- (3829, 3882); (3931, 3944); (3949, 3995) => 0.39 mag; 4.94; 4.3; 6.66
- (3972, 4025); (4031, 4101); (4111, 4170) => -0.05 mag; 8.68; 9.38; 9.32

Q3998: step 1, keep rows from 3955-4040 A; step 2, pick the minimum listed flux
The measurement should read 3.847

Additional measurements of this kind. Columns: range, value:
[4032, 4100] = 8.349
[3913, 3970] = 3.312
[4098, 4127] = 7.989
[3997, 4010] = 9.077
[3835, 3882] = 4.147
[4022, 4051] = 9.058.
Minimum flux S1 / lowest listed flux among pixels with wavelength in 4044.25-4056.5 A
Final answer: 8.935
